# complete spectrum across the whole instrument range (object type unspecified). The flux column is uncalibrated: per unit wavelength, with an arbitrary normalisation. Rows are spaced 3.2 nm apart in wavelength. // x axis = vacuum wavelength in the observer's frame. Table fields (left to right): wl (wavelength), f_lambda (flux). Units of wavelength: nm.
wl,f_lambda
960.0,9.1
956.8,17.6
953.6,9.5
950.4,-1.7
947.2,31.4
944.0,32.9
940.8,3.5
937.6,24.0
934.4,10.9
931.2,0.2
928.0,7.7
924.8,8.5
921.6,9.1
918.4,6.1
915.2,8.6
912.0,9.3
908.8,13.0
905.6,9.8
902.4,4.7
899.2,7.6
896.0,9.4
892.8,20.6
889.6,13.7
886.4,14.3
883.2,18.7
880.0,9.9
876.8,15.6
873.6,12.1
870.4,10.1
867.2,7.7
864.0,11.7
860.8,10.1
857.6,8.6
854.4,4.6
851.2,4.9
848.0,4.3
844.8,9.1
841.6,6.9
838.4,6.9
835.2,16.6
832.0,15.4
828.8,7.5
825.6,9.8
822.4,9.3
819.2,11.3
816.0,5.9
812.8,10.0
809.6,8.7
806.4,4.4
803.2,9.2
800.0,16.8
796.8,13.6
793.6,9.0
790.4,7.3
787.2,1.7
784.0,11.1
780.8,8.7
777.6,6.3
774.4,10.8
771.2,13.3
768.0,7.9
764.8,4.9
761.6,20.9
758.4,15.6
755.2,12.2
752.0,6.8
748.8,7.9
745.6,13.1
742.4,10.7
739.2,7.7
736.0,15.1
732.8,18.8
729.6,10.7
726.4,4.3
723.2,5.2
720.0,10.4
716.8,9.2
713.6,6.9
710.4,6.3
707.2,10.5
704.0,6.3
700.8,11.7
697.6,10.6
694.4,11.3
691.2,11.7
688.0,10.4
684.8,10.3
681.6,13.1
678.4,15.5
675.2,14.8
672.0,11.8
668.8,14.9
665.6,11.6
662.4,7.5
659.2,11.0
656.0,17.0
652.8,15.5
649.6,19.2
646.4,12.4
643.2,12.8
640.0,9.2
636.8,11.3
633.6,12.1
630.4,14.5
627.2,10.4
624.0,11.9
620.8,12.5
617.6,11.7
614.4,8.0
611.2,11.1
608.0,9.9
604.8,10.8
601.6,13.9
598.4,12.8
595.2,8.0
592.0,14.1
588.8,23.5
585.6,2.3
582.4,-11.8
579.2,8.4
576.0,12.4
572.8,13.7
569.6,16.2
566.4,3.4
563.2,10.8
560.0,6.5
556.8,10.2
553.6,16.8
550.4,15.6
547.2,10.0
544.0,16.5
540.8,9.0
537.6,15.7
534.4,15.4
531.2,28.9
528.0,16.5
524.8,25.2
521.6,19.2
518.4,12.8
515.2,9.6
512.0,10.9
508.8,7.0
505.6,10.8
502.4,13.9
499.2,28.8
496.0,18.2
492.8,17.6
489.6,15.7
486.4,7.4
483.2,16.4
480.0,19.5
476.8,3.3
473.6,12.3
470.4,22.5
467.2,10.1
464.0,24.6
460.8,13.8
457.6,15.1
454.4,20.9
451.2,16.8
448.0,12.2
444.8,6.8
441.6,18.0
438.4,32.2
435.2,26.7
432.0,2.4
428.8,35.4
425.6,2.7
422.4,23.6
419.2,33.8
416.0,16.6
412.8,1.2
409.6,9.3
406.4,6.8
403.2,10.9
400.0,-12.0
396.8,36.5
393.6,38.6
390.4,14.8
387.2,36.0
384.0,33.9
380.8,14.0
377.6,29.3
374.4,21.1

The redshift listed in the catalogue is 0.071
